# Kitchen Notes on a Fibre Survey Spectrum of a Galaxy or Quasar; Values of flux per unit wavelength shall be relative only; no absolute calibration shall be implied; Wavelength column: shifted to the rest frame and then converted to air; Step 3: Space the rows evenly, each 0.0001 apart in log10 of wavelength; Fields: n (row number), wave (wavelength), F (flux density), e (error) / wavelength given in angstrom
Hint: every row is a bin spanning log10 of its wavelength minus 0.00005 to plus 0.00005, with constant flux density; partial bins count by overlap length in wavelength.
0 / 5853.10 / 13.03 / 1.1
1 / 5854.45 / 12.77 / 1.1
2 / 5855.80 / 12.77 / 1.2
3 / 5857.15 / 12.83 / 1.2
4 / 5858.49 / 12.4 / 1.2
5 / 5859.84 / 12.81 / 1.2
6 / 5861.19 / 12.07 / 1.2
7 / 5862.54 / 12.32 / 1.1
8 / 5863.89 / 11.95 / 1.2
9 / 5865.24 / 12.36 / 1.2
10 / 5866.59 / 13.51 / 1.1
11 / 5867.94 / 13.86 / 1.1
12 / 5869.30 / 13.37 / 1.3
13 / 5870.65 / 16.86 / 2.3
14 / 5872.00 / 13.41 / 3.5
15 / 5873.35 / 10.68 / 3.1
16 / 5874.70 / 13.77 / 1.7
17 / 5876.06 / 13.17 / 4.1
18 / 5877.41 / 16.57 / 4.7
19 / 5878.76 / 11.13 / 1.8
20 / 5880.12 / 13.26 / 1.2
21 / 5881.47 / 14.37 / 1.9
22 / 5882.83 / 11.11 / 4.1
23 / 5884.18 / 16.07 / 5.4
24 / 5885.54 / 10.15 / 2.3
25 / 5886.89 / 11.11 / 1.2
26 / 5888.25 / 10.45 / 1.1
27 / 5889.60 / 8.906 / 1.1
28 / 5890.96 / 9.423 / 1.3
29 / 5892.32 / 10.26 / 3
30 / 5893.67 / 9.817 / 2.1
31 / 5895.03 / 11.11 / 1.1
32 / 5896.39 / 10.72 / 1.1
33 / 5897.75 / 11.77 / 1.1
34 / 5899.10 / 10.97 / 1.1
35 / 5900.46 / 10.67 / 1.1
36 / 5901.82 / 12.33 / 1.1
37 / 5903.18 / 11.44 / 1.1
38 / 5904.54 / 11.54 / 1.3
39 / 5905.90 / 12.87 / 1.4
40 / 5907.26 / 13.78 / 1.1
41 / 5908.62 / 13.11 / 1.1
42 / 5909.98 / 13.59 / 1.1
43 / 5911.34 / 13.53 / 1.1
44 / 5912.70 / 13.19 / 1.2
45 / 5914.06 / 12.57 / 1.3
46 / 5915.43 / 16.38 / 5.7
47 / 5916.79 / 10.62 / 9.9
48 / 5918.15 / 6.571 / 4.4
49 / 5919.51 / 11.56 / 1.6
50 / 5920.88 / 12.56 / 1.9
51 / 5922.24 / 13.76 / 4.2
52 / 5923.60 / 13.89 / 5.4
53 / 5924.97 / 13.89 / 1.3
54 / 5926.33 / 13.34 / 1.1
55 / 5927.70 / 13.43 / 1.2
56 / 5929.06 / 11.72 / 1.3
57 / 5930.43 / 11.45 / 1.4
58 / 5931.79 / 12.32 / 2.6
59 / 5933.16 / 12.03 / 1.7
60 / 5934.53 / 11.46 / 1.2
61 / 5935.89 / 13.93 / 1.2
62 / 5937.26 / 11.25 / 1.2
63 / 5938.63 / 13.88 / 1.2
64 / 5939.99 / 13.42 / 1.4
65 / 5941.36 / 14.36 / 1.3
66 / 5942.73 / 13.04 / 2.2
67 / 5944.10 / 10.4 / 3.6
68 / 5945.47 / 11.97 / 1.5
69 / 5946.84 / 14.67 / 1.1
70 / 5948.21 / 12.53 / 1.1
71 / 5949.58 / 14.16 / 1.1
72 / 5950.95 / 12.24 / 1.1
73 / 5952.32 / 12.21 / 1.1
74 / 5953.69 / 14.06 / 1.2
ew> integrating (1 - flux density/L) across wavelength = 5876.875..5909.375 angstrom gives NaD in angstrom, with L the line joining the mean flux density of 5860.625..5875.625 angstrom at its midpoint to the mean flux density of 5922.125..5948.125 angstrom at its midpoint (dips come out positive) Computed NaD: 3.1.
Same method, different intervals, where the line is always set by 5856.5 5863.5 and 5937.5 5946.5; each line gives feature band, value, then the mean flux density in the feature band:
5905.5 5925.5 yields -0.10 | 12.8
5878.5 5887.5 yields 0.03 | 12.5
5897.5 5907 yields 0.69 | 11.7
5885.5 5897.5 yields 2.22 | 10.3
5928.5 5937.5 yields 0.51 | 12.1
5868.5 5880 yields -0.98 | 13.6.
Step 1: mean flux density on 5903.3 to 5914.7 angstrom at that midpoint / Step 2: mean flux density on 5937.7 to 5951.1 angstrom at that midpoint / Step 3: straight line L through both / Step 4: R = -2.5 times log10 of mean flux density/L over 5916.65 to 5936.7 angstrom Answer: 0.07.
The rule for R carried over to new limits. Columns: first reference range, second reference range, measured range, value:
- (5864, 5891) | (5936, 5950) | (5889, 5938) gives 0.076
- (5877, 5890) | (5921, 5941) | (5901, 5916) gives -0.040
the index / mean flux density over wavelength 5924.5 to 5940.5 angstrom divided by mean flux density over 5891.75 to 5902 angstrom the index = 1.16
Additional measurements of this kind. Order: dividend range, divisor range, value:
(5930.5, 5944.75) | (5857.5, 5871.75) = 0.96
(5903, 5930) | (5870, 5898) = 1.05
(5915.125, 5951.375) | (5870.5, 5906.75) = 1.05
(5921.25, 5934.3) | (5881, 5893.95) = 1.15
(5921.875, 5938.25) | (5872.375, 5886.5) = 0.98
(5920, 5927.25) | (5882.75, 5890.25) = 1.18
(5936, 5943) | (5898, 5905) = 1.16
